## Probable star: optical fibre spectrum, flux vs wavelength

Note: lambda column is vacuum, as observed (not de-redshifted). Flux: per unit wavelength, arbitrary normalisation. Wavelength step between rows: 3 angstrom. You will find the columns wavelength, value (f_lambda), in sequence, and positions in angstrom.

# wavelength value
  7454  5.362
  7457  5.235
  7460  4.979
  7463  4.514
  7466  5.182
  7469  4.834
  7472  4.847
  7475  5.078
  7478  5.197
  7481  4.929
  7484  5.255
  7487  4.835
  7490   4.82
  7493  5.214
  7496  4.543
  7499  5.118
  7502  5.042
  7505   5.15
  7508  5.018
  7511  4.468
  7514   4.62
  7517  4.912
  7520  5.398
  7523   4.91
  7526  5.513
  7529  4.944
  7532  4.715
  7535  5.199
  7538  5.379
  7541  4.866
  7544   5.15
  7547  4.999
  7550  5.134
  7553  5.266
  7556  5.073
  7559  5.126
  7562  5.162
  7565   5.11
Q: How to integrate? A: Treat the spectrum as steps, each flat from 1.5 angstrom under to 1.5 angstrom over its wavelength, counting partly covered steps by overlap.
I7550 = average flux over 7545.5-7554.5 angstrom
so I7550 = 5.13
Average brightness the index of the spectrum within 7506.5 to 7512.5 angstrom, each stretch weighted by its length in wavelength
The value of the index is 4.74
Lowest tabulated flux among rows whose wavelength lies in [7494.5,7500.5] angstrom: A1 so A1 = 4.543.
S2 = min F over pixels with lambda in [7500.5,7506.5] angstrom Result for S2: 5.042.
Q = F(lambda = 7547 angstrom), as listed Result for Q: 4.999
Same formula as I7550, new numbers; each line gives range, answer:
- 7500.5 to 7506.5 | 5.1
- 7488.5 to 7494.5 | 5.02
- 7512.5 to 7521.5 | 4.98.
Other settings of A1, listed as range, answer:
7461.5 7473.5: 4.514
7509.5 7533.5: 4.468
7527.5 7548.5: 4.715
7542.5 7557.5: 4.999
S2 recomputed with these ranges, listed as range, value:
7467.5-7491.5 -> 4.82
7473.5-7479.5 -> 5.078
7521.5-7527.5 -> 4.91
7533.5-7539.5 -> 5.199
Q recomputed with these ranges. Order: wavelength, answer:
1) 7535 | 5.199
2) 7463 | 4.514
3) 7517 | 4.912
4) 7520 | 5.398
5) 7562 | 5.162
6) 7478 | 5.197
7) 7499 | 5.118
